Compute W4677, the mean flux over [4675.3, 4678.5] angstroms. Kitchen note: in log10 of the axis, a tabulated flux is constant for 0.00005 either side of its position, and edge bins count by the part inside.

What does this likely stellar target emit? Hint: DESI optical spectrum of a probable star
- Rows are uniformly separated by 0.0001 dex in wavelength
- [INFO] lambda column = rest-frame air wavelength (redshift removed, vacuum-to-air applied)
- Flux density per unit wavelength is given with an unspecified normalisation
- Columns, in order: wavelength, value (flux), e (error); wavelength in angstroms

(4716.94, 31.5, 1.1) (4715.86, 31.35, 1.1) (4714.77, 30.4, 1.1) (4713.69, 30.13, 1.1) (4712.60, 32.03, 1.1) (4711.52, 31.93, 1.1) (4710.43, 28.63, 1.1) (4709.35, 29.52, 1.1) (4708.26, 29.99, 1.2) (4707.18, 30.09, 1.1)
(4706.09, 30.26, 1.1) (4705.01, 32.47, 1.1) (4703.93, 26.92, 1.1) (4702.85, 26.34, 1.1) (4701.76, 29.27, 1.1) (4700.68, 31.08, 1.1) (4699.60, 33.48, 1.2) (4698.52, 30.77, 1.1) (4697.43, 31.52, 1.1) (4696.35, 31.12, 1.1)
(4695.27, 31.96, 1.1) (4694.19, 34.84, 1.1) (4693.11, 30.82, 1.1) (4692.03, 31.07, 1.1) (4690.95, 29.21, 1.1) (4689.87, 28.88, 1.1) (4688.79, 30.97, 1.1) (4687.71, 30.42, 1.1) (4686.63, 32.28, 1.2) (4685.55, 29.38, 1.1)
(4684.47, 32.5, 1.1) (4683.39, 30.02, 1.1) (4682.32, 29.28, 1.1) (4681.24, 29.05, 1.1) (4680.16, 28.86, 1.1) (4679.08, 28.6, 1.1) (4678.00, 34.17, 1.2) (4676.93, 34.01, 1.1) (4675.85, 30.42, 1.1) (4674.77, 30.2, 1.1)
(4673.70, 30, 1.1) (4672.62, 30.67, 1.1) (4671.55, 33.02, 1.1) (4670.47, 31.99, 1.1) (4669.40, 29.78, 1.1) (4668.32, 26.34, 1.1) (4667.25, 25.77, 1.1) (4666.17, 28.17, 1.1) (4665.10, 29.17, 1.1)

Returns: 32.8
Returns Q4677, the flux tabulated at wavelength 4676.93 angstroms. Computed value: 34.01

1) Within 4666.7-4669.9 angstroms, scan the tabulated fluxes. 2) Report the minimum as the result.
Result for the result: 25.77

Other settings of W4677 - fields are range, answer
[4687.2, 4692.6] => 30.1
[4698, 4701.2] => 31.8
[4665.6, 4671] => 28.4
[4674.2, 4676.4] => 30.3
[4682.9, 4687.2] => 31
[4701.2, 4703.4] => 27.8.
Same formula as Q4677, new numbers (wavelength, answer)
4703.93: 26.92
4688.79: 30.97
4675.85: 30.42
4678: 34.17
